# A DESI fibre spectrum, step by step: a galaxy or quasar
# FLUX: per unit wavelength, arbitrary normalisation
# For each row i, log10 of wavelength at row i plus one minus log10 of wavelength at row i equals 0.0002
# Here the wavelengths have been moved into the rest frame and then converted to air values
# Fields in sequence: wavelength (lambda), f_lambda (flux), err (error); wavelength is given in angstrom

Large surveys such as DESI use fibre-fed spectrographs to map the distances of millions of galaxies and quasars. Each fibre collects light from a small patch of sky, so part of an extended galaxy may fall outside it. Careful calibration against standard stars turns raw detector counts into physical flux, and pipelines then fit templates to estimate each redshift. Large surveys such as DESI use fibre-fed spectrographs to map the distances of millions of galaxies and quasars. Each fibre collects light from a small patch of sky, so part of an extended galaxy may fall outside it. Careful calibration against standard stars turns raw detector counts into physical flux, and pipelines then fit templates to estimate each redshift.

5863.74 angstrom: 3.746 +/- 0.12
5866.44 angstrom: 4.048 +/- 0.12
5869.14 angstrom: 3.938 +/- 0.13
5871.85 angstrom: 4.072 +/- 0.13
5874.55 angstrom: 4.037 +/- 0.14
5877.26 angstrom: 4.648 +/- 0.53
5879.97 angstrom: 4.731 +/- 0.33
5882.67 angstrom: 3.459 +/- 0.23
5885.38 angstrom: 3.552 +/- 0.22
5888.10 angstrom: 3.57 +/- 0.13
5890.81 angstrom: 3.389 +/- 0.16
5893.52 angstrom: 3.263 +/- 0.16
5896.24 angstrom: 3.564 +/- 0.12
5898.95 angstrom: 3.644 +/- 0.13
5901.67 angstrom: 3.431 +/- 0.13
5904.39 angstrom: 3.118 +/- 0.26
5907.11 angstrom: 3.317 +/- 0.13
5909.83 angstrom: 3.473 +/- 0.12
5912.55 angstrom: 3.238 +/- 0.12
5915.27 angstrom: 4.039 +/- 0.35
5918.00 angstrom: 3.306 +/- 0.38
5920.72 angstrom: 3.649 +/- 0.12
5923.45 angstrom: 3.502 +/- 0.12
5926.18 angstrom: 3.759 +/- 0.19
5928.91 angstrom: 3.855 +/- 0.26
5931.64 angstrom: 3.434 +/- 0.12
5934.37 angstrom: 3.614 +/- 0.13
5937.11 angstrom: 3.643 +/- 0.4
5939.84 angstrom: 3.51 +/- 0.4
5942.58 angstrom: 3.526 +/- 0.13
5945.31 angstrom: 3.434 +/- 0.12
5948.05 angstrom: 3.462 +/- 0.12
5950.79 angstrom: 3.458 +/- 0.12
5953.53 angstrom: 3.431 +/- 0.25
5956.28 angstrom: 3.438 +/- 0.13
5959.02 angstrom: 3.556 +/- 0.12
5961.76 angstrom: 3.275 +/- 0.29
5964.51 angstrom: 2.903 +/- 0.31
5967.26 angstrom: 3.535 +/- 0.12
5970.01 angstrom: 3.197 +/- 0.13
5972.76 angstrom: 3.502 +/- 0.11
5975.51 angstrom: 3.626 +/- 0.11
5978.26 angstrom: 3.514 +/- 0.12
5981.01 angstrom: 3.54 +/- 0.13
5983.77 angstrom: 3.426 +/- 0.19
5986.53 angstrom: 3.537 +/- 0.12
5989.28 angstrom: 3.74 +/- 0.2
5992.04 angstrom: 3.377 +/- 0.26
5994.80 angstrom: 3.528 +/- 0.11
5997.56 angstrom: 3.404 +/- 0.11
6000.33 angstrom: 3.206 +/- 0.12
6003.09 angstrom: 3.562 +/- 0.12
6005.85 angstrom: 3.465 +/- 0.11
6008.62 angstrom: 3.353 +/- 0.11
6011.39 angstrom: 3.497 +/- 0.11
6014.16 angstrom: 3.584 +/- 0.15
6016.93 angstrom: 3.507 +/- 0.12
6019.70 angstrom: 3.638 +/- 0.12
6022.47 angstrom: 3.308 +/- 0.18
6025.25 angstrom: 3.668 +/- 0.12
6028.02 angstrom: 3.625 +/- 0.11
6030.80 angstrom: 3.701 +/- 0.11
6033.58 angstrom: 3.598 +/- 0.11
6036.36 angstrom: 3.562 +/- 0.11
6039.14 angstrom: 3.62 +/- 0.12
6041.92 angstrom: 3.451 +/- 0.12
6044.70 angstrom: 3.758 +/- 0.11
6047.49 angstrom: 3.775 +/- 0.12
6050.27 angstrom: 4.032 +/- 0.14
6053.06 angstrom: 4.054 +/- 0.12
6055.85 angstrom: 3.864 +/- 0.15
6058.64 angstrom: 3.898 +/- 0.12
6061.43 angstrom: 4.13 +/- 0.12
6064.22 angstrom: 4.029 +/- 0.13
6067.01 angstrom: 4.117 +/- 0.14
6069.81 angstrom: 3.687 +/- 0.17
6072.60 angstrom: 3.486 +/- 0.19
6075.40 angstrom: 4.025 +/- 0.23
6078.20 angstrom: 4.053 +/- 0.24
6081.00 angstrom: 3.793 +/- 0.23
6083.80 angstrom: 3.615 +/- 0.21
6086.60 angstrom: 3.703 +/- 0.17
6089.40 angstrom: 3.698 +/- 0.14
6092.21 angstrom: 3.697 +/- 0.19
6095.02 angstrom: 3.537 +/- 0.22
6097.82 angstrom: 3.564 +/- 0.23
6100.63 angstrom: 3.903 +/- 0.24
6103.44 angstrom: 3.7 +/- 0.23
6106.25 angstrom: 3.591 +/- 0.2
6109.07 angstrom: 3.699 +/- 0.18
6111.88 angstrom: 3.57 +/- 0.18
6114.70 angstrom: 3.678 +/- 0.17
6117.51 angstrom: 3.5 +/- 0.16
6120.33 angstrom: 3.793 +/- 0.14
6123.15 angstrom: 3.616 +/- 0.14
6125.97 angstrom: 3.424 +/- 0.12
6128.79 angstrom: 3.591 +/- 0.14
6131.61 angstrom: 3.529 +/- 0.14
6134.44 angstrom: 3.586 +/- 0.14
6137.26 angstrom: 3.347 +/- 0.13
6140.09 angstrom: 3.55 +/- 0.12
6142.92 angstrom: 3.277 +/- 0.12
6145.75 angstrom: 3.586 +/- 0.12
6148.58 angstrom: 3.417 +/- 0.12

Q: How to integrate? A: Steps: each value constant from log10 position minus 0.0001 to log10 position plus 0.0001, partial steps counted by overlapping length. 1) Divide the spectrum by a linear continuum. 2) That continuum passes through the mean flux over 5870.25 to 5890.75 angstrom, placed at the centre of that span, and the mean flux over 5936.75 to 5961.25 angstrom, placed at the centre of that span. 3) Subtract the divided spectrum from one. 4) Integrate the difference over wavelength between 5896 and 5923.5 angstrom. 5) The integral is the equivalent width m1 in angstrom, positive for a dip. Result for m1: 2.1 angstrom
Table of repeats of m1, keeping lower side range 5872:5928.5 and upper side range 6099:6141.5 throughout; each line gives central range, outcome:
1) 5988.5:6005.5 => 0.8 angstrom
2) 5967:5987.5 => 0.9 angstrom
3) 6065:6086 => -1.2 angstrom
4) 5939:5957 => 0.9 angstrom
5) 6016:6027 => 0.3 angstrom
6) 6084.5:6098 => -0.1 angstrom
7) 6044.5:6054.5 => -0.8 angstrom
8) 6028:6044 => 0.1 angstrom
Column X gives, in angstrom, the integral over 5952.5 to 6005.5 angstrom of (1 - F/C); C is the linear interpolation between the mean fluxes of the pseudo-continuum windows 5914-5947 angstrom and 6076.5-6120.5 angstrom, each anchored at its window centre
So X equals 2.8 angstrom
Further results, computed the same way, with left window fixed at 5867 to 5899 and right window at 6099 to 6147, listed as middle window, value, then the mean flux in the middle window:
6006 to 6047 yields 1.3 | 3.56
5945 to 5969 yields 2.4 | 3.38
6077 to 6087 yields -0.5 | 3.8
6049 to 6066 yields -1.6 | 4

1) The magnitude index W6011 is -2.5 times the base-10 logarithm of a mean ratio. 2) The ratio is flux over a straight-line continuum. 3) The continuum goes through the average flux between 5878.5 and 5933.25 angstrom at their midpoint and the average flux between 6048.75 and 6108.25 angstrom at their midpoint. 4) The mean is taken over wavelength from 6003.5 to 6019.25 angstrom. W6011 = 0.067 mag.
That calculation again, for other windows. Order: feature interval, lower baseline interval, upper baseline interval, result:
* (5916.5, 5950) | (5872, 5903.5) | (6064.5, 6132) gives 0.06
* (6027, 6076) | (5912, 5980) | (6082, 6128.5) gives -0.06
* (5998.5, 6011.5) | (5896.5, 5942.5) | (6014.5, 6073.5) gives 0.08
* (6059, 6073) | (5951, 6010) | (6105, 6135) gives -0.11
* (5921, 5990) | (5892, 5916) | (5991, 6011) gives -0.02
